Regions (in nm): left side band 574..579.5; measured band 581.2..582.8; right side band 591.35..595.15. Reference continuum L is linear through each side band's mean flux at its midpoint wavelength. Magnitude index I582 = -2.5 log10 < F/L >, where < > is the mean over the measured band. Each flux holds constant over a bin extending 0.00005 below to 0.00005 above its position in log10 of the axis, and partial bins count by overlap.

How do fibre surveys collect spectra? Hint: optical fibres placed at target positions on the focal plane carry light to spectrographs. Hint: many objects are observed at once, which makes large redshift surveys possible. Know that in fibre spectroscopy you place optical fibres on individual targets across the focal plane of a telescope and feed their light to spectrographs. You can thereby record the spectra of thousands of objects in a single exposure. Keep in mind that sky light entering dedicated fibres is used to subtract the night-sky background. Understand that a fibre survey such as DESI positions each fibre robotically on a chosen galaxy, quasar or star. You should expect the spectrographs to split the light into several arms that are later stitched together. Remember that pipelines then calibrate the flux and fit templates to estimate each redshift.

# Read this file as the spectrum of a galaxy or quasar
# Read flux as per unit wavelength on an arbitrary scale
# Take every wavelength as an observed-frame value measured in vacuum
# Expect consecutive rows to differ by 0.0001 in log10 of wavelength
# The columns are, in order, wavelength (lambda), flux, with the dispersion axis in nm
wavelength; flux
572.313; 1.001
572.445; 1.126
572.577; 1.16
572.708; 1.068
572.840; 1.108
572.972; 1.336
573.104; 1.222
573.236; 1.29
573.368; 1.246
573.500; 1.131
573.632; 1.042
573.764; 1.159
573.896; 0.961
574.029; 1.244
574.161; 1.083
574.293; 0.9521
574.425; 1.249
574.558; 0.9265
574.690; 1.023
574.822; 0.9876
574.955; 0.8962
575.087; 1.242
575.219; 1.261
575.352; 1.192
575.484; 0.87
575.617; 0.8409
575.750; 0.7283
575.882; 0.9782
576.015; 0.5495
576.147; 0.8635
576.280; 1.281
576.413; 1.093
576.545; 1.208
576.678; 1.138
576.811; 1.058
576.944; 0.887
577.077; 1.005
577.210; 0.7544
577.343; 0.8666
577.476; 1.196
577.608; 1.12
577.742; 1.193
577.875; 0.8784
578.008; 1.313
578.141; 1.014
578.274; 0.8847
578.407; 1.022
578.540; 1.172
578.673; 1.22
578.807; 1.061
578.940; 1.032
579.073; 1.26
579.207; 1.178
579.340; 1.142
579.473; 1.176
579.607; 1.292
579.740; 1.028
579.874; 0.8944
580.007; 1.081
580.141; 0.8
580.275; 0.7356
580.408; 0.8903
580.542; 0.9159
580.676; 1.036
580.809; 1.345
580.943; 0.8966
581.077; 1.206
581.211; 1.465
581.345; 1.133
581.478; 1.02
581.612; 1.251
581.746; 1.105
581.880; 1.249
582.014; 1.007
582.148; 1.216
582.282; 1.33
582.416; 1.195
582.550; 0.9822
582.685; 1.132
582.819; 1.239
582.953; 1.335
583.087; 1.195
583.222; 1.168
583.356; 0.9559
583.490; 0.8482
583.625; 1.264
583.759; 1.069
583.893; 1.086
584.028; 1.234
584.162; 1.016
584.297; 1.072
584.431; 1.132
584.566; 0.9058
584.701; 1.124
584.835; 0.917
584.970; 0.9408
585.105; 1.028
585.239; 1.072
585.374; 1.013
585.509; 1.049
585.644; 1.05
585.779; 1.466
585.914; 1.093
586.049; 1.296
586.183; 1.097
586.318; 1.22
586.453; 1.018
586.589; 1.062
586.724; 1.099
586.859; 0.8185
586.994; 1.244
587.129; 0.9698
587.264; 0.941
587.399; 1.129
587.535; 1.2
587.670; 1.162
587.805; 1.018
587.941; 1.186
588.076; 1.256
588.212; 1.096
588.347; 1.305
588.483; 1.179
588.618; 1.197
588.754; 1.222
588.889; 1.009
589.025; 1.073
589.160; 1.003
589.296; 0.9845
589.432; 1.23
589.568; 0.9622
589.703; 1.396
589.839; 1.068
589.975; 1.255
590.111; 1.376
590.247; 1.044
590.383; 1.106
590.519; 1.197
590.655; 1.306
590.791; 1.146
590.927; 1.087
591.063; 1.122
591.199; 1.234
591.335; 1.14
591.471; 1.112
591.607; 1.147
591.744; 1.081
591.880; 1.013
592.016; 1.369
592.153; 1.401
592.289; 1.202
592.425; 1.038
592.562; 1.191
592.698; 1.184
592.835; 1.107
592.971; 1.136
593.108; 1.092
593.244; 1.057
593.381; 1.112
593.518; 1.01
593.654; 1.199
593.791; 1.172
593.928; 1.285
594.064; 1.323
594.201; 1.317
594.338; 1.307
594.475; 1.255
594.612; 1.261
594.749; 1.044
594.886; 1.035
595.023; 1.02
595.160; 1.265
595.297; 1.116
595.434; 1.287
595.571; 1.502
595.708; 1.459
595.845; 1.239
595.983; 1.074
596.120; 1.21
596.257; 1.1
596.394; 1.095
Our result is -0.08 mag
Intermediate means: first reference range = 1.05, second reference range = 1.17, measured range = 1.17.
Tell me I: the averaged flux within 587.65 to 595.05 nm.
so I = 1.16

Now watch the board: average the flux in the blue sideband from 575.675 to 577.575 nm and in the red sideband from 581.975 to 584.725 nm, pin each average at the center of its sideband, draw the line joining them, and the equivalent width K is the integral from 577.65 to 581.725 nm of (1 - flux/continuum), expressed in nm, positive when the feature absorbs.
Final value -0.175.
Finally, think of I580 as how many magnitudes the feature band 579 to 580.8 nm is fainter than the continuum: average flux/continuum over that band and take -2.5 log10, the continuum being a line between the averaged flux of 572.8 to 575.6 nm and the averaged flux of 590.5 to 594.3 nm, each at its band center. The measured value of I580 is 0.09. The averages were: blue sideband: 1.11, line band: 1.04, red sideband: 1.17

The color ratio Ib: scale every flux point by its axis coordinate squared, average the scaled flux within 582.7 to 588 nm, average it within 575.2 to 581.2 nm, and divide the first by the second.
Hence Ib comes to 1.1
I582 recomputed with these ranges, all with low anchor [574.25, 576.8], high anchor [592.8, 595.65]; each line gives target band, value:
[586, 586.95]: 0.03 mag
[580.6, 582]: -0.09 mag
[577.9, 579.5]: -0.07 mag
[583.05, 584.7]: 0.01 mag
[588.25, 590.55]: -0.01 mag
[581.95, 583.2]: -0.10 mag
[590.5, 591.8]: 0.00 mag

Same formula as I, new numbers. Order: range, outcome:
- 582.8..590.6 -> 1.11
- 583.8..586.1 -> 1.09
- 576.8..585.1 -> 1.08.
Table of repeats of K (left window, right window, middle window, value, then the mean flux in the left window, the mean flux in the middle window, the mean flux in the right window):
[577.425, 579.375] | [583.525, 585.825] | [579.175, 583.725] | -0.056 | 1.11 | 1.11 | 1.08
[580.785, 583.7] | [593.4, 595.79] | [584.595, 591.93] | 0.431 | 1.16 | 1.12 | 1.22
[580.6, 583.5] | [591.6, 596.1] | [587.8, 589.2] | 0.032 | 1.16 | 1.15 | 1.19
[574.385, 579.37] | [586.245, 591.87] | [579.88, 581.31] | 0.046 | 1.04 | 1.03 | 1.13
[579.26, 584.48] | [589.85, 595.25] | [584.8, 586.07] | 0.044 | 1.11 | 1.09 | 1.17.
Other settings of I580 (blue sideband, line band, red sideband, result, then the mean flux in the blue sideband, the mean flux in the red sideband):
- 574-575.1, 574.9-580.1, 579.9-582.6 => 0.02 mag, 1.05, 1.09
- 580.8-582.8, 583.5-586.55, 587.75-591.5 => 0.07 mag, 1.17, 1.15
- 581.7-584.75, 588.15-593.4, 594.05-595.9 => 0.04 mag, 1.12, 1.24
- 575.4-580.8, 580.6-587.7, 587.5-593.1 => -0.03 mag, 1.02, 1.16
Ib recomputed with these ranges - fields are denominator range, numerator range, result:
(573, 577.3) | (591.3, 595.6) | 1.20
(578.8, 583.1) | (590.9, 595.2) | 1.09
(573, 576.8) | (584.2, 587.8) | 1.06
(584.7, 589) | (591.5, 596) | 1.10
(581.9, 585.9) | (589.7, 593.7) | 1.08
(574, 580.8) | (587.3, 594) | 1.17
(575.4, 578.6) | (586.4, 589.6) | 1.15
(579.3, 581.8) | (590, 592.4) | 1.14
